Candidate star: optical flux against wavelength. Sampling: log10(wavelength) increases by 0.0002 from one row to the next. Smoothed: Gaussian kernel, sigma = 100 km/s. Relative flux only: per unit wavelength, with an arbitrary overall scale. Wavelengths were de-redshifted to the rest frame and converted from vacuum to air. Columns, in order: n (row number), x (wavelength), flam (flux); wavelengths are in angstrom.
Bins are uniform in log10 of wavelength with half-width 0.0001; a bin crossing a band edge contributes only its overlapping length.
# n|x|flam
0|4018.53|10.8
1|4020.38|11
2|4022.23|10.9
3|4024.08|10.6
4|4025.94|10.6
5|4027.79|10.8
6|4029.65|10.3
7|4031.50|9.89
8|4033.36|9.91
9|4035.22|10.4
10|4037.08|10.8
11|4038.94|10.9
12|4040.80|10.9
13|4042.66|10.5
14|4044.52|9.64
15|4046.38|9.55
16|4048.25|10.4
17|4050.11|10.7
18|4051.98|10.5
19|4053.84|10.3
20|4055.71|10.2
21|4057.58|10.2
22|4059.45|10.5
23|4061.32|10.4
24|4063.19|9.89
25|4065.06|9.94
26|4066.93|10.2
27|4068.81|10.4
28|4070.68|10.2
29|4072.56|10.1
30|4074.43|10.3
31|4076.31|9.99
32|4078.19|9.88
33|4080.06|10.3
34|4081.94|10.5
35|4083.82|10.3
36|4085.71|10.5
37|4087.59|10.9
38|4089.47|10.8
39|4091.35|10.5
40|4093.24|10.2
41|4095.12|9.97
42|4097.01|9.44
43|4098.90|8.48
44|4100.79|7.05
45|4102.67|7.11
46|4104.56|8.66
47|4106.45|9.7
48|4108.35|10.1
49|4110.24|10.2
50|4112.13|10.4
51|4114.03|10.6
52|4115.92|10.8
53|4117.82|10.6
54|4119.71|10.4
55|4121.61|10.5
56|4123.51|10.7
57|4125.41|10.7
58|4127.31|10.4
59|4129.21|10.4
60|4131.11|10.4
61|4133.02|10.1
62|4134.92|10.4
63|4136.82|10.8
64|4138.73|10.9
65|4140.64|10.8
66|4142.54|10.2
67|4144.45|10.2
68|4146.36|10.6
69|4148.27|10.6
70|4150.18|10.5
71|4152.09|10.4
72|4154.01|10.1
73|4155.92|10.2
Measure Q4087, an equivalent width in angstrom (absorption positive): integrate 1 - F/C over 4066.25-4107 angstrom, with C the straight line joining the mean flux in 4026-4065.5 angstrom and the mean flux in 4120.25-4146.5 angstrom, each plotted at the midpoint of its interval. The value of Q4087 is 2.4 angstrom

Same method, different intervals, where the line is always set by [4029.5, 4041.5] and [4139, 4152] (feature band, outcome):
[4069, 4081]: 0.4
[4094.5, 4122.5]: 2.4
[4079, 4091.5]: -0.1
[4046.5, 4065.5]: 0.3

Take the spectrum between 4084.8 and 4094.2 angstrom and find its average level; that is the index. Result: 10.6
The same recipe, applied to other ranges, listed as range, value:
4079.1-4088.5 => 10.5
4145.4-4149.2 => 10.6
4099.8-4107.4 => 8.14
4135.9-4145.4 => 10.6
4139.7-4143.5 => 10.5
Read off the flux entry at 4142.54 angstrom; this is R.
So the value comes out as 10.2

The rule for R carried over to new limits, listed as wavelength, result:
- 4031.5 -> 9.89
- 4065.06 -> 9.94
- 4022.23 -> 10.9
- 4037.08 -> 10.8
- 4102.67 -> 7.11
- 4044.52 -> 9.64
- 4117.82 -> 10.6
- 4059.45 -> 10.5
